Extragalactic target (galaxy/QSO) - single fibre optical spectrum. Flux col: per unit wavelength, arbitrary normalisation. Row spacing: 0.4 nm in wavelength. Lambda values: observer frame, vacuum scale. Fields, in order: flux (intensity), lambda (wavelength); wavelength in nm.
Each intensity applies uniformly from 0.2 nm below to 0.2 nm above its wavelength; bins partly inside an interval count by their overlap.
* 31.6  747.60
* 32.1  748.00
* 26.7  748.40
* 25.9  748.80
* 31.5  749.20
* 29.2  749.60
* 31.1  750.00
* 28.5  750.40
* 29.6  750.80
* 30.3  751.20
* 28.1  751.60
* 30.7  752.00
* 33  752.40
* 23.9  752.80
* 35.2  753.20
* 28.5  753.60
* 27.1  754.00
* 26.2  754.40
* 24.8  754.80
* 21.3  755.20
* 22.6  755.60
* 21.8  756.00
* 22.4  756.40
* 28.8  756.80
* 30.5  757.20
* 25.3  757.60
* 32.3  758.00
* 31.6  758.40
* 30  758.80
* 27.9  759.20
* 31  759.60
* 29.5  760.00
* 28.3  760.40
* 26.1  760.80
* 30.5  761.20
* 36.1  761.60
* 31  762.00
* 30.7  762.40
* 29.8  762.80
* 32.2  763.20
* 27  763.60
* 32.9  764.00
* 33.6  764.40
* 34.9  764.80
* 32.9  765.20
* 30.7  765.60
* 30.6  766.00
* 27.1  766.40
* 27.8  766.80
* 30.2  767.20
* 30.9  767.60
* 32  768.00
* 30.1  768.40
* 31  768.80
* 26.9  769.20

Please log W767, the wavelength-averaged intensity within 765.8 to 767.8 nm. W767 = 29.3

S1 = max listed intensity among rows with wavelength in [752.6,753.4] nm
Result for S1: 35.2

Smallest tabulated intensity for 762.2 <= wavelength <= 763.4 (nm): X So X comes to 29.8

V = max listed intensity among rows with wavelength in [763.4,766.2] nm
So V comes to 34.9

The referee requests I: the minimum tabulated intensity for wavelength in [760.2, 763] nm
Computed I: 26.1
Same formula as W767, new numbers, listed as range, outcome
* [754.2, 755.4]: 24.1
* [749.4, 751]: 29.6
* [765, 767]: 29.8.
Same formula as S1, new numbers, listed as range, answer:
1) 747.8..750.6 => 32.1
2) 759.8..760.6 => 29.5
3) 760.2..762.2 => 36.1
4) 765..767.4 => 32.9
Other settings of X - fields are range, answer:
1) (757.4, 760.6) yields 25.3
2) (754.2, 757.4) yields 21.3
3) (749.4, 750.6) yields 28.5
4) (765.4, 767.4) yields 27.1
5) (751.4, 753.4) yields 23.9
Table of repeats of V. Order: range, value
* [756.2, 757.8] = 30.5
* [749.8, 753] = 33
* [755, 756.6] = 22.6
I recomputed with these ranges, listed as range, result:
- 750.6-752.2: 28.1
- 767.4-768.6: 30.1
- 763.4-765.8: 27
